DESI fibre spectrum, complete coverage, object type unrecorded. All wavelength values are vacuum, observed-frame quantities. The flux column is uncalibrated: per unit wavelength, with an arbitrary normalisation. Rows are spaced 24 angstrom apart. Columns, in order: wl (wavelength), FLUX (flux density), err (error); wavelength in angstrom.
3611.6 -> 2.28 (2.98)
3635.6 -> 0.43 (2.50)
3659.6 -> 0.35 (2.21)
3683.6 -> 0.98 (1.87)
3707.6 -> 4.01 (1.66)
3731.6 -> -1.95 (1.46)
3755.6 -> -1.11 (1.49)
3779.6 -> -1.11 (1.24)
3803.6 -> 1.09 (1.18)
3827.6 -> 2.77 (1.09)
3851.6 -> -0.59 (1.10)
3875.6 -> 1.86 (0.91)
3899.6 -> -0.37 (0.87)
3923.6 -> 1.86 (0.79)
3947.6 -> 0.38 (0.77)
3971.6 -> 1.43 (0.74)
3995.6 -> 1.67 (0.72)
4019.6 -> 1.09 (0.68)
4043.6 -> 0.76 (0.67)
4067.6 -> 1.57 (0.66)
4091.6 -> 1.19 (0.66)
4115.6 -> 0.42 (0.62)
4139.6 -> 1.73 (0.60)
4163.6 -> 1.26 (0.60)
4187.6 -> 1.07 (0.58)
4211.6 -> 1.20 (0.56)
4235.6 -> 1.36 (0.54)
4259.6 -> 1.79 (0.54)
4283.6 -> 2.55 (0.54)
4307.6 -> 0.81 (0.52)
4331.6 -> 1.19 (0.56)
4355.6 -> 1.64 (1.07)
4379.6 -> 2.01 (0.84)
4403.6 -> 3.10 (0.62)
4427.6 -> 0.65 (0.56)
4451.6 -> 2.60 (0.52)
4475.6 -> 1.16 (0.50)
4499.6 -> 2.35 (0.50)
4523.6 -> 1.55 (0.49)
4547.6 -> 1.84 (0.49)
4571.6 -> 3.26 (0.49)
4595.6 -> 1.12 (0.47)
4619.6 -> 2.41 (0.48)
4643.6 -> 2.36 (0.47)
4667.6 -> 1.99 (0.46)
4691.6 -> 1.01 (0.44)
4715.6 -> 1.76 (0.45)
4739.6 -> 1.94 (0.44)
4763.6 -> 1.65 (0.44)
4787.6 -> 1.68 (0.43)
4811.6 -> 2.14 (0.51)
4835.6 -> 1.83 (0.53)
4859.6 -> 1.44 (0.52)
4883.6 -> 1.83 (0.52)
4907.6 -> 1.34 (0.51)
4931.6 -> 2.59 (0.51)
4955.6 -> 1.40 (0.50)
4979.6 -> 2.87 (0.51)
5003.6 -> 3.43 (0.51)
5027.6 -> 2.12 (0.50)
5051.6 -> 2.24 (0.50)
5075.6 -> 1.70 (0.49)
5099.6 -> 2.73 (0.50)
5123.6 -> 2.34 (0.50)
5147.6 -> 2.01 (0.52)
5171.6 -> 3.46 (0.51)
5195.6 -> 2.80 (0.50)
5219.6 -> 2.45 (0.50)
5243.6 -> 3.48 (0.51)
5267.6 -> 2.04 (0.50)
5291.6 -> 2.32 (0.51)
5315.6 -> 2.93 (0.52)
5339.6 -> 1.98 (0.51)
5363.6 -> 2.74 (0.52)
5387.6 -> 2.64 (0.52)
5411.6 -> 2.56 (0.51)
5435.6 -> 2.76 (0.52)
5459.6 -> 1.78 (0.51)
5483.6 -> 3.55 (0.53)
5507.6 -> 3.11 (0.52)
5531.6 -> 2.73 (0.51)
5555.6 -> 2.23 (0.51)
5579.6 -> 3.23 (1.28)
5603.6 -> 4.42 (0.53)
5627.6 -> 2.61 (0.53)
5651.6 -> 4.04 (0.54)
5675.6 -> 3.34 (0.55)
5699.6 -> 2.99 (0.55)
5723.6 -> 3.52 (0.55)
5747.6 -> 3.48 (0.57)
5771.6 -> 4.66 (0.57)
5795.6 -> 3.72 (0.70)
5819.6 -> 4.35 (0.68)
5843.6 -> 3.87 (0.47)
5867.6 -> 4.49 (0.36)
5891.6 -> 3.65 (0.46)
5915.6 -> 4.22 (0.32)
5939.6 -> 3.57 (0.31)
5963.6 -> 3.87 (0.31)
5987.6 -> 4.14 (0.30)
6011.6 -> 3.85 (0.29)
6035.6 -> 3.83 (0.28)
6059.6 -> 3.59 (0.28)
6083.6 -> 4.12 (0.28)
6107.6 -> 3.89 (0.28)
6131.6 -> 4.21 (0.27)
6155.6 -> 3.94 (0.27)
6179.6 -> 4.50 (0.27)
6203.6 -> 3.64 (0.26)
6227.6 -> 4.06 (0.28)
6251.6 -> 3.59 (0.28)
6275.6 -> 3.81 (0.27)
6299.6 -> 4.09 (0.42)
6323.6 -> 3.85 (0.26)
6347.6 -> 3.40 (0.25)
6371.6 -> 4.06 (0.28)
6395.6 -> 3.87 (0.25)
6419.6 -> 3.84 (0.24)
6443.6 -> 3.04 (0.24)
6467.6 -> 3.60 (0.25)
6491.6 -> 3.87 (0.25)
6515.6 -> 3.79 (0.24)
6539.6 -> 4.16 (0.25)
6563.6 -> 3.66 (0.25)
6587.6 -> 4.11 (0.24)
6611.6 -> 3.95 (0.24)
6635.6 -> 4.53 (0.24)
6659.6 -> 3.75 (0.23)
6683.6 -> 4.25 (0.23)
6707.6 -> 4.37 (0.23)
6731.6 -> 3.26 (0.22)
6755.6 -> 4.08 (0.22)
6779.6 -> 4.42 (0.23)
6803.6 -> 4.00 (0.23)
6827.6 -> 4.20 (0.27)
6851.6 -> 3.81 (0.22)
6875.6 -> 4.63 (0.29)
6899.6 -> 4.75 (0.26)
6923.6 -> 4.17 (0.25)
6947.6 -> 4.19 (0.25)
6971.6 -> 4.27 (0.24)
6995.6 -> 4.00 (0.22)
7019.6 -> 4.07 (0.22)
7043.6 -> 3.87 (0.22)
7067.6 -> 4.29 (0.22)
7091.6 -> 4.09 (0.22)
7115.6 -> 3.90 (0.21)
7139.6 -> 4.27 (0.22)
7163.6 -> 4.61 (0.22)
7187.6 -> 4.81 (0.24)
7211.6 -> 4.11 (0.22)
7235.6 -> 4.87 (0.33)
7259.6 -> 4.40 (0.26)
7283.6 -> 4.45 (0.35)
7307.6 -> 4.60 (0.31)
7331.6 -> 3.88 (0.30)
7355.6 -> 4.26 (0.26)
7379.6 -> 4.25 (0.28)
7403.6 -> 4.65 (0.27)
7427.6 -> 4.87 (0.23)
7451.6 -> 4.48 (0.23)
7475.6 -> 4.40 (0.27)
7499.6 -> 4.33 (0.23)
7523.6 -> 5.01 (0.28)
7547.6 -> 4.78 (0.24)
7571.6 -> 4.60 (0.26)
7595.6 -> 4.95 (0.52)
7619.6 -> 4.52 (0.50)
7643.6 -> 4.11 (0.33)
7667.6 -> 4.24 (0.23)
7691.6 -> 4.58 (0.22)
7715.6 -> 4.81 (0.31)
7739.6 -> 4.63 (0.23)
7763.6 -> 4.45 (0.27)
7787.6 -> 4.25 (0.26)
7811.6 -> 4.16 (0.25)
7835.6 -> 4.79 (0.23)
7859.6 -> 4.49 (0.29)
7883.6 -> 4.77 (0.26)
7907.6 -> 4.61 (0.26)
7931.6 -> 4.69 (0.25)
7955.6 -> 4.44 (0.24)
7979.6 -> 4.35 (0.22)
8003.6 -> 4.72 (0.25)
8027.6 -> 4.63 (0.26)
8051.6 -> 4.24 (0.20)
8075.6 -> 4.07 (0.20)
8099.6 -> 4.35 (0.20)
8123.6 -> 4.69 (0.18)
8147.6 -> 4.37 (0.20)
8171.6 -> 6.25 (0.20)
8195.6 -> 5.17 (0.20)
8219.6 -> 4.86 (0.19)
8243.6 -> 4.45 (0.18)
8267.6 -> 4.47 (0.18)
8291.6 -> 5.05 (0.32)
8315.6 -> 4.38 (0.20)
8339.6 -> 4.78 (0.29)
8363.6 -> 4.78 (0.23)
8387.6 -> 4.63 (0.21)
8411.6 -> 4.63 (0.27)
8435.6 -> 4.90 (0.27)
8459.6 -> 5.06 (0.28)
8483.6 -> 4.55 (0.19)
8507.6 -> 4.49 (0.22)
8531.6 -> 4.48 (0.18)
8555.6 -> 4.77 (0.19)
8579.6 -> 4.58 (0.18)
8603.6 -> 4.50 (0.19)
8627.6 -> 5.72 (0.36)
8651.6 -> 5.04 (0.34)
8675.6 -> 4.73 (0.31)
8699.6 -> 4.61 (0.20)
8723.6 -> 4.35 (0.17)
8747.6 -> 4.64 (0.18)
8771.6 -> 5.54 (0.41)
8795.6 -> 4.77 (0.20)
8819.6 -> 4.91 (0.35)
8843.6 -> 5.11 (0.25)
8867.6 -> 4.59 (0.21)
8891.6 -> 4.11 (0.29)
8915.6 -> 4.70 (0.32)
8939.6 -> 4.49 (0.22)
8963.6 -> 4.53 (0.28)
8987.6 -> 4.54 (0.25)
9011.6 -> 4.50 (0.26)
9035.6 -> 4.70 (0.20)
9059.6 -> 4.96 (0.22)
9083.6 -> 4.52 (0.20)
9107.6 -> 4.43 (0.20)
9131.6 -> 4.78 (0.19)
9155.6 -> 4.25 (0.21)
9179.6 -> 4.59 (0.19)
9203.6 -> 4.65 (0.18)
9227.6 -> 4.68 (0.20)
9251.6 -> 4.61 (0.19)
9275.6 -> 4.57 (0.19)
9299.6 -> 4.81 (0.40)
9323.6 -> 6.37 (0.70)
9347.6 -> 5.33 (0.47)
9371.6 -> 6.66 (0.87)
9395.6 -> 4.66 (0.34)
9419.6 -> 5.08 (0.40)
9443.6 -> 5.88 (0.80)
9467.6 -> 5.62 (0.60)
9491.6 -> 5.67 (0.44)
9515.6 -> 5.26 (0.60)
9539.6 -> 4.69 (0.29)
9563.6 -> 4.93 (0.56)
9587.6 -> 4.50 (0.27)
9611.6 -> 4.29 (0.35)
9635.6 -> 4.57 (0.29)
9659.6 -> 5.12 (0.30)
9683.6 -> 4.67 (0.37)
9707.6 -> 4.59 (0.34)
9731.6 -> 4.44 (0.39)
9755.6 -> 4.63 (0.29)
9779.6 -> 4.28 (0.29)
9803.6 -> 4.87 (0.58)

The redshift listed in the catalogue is 0.245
